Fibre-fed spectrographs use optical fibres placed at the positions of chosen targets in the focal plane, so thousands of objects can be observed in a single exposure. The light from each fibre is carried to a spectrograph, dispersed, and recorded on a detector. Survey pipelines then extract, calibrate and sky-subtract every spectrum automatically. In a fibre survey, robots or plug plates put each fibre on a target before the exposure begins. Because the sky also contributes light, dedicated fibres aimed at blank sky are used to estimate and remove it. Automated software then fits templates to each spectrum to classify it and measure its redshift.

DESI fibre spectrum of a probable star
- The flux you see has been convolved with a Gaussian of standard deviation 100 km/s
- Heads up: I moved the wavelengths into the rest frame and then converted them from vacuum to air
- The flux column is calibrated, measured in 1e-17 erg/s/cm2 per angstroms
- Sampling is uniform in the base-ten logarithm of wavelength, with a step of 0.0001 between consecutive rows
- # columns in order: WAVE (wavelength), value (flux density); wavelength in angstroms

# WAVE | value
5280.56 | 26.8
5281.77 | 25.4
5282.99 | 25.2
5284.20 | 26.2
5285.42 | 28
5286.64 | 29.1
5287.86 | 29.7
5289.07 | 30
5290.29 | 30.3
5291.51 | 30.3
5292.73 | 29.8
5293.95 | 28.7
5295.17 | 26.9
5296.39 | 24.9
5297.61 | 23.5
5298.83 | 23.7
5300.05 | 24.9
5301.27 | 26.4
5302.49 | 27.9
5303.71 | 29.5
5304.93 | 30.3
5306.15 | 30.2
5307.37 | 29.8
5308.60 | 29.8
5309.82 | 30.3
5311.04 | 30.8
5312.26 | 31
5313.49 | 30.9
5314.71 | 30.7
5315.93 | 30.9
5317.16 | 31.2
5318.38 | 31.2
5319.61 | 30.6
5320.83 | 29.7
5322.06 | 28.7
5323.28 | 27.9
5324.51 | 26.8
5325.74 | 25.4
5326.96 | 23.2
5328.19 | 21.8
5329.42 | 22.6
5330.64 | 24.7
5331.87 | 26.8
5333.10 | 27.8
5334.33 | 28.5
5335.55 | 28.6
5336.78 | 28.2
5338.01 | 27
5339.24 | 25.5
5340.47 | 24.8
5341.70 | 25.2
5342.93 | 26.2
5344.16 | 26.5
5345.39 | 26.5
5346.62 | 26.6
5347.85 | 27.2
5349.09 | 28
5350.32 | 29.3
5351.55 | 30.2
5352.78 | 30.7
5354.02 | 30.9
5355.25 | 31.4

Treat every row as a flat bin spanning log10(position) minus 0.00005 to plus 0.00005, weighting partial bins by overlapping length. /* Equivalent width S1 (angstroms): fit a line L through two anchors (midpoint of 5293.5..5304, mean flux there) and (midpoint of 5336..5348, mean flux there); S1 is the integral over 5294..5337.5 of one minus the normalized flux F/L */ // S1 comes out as -2.77 angstroms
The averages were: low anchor 26.1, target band 27.9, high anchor 26.4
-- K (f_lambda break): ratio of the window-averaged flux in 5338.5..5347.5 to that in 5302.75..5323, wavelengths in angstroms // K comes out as 0.9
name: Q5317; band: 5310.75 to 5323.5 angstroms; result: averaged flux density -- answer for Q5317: 30.4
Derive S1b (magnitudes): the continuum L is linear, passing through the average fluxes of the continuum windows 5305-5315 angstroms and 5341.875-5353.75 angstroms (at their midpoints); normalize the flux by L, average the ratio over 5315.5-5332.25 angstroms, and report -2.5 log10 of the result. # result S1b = 0.09 mag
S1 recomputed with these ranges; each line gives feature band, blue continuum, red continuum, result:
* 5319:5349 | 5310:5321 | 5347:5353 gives 3.2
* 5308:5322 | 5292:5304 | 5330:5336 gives -1.9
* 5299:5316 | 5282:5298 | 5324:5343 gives -1.4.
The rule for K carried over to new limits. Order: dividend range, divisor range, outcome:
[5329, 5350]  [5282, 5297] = 0.94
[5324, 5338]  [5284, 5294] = 0.89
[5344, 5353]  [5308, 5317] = 0.92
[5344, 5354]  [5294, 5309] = 1.04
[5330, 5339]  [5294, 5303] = 1.06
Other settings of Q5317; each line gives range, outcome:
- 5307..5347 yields 27.8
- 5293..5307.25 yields 27.2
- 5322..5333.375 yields 25.4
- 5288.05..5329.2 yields 28.4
